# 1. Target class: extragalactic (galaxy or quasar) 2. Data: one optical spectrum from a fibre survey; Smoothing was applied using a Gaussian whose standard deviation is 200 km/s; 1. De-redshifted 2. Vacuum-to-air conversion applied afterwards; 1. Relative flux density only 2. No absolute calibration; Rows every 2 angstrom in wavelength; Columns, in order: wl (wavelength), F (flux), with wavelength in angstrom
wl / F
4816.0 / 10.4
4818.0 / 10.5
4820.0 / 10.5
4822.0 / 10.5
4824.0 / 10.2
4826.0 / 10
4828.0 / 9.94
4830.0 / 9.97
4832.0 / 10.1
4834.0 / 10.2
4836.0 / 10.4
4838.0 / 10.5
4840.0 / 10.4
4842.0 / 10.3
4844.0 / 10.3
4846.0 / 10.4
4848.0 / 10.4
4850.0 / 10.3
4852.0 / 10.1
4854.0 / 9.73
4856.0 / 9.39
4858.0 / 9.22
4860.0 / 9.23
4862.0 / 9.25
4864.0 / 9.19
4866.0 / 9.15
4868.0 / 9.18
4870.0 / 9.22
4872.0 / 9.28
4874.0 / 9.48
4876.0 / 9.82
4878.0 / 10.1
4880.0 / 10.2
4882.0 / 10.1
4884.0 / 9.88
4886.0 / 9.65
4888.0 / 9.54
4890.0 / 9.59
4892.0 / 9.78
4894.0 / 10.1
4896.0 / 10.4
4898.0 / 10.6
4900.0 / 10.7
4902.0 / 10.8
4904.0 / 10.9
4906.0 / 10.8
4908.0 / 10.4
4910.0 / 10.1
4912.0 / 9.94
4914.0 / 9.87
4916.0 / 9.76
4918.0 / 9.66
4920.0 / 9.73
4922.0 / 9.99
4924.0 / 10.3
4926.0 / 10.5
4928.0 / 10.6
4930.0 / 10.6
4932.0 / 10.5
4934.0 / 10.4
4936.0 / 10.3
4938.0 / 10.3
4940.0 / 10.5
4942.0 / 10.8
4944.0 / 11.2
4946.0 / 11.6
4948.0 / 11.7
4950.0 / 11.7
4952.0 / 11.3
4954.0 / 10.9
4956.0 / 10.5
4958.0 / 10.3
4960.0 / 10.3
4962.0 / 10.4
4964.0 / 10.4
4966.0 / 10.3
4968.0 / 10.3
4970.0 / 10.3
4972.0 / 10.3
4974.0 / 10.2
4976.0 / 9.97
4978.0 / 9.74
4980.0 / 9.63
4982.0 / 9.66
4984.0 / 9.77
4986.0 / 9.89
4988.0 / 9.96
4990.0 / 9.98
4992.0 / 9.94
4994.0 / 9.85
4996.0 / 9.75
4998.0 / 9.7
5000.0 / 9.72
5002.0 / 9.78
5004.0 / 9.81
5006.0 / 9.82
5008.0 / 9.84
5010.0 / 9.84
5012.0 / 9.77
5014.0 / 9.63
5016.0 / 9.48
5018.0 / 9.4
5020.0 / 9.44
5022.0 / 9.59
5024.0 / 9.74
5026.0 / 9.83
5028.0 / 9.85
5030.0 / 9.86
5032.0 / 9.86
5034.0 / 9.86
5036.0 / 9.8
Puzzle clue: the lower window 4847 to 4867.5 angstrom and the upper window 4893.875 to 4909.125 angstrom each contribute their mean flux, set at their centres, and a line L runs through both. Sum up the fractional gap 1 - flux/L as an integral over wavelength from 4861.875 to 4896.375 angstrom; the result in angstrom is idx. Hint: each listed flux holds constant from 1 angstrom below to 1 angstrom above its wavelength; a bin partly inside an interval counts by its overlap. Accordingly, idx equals 1.49 angstrom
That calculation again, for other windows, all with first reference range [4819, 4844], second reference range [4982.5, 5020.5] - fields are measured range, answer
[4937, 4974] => -3.07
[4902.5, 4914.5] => -0.41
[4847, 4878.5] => 1.88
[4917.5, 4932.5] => -0.40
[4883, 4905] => -0.23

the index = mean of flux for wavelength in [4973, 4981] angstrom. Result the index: 9.89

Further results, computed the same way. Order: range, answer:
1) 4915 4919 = 9.71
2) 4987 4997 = 9.9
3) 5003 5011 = 9.83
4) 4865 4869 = 9.16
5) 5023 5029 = 9.81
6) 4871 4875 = 9.38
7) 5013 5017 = 9.55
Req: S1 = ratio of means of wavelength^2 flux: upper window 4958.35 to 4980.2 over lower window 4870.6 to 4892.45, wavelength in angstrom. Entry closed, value 1.08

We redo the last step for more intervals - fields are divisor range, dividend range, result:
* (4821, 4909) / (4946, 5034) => 1.06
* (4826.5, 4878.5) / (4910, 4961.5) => 1.11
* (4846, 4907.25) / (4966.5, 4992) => 1.05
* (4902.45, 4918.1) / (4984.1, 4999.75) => 1.00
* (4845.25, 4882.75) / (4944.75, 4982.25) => 1.13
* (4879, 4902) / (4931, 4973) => 1.09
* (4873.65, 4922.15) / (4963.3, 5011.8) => 1.02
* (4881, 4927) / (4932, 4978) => 1.07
